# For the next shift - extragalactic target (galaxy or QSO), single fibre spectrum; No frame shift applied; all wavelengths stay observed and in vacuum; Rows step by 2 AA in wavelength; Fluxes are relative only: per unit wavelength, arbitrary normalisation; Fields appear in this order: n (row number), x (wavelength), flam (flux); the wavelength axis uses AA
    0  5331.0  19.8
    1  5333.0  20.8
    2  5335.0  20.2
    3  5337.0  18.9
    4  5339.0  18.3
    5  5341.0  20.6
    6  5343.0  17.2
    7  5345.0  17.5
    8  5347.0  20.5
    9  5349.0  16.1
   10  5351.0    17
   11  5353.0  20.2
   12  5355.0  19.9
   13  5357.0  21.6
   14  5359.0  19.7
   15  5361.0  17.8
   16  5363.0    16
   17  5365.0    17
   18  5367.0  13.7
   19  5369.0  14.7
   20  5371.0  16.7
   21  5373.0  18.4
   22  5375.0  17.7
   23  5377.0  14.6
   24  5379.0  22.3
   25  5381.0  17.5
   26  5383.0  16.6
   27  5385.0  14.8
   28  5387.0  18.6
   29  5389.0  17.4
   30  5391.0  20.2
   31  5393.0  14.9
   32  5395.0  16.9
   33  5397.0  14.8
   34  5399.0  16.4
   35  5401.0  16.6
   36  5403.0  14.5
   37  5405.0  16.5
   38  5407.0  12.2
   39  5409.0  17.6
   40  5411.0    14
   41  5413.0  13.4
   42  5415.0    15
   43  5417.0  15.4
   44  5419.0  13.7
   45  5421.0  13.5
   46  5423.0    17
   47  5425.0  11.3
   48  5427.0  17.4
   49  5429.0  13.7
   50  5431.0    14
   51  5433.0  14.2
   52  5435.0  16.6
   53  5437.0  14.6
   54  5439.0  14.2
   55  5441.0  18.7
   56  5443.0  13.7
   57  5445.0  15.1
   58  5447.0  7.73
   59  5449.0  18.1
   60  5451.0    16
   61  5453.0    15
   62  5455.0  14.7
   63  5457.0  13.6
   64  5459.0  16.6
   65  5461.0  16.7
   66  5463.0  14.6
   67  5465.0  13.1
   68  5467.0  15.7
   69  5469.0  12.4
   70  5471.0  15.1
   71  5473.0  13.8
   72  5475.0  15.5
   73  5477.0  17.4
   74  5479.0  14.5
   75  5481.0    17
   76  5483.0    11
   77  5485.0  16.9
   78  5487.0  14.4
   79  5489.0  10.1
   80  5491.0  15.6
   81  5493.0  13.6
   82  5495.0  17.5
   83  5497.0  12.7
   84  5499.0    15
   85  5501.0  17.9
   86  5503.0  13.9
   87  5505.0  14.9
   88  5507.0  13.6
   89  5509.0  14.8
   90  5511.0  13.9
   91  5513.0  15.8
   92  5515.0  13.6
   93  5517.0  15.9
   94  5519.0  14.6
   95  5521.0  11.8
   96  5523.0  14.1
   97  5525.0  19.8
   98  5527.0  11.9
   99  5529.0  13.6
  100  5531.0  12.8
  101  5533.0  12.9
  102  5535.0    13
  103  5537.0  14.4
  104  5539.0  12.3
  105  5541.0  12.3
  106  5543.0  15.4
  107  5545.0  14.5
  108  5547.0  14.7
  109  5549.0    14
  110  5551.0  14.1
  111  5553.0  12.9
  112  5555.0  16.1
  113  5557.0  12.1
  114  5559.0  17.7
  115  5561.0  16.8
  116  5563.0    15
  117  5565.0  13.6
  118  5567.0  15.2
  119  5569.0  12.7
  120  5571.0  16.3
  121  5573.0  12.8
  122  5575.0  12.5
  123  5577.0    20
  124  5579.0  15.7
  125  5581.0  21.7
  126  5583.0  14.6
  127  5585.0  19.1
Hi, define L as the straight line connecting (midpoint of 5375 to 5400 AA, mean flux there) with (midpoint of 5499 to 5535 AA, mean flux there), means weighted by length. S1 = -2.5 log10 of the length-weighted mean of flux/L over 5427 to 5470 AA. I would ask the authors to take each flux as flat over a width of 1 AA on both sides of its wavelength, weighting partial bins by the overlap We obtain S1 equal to 0.08 mag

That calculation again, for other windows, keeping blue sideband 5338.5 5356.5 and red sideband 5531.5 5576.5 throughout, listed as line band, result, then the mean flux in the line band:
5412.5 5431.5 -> 0.18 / 14.5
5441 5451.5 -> 0.14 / 14.5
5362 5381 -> 0.08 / 16.8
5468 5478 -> 0.08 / 14.8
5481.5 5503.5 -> 0.08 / 14.5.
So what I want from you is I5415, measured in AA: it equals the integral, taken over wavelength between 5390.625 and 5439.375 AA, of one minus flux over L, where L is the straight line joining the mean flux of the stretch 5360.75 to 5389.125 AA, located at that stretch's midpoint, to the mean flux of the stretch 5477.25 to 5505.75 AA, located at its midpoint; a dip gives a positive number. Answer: 3.2 AA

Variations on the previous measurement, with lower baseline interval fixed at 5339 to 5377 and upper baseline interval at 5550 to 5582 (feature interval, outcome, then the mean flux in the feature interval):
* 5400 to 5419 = 2.49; 15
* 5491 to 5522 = 2.67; 14.7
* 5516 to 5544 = 3.28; 13.9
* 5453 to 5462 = 0.69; 15.4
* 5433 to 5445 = 1.03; 15.4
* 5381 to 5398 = 0.62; 16.8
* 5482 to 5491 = 1.60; 13.4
